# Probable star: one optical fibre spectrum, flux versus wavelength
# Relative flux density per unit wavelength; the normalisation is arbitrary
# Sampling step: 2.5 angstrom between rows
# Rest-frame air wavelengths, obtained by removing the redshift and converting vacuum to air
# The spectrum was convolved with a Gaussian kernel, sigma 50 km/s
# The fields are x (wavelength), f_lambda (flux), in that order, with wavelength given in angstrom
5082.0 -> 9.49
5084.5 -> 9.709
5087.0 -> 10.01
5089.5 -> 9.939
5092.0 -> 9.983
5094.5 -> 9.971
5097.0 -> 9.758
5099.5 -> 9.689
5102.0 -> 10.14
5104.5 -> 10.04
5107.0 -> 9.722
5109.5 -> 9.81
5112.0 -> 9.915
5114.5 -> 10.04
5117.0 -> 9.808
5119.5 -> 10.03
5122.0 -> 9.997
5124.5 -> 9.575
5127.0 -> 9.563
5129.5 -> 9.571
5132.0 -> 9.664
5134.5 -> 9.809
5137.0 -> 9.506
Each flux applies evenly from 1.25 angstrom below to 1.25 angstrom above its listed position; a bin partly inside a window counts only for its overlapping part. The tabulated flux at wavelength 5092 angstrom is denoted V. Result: 9.983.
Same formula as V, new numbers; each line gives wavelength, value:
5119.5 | 10.03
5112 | 9.915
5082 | 9.49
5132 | 9.664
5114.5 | 10.04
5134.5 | 9.809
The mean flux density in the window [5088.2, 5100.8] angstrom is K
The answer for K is 9.87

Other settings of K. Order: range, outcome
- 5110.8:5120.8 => 9.95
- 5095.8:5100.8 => 9.73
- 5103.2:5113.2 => 9.87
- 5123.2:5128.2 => 9.57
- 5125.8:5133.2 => 9.6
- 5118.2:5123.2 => 10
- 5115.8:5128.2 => 9.8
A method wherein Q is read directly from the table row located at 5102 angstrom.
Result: 10.14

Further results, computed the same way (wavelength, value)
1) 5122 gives 9.997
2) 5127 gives 9.563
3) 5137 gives 9.506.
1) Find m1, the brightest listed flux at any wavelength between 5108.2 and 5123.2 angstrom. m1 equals 10.04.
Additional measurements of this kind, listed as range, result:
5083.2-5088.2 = 10.01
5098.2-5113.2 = 10.14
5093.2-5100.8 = 9.971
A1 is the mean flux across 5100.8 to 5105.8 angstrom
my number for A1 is 10.1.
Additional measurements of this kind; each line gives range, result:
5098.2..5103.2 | 9.91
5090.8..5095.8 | 9.97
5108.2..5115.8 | 9.92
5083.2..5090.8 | 9.88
